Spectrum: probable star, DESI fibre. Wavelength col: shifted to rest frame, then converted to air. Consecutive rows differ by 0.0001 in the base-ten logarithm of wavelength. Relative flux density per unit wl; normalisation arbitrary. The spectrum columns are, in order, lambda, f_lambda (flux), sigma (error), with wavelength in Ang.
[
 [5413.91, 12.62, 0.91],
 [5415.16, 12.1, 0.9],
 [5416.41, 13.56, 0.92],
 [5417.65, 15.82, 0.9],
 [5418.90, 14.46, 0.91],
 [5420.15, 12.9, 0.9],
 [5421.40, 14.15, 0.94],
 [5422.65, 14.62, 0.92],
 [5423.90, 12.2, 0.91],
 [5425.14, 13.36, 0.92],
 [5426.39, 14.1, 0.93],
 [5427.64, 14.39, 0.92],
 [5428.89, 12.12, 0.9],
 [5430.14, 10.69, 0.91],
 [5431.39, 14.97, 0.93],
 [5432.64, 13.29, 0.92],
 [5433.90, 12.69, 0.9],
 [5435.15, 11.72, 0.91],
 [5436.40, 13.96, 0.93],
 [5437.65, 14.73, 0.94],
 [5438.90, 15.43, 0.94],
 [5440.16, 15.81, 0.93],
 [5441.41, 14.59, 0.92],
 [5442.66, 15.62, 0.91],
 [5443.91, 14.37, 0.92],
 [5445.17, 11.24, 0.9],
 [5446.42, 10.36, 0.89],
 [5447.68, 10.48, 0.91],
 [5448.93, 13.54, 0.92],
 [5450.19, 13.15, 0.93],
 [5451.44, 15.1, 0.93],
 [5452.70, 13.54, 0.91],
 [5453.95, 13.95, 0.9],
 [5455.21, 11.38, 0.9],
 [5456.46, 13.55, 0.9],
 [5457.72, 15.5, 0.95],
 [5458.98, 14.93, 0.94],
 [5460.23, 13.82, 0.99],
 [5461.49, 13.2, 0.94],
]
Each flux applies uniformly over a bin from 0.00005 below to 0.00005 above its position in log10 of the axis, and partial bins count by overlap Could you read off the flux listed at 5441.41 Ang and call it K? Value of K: 14.59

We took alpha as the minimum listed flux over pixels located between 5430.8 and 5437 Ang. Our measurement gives 11.72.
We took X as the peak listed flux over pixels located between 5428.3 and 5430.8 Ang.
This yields 12.12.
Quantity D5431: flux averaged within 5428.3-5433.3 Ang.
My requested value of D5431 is 12.8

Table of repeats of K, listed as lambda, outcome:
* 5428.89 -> 12.12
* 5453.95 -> 13.95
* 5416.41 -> 13.56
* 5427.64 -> 14.39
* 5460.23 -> 13.82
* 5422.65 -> 14.62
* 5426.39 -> 14.1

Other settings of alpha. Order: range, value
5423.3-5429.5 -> 12.12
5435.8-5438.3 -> 13.96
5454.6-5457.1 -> 11.38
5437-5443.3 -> 14.59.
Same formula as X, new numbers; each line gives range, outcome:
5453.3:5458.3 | 15.5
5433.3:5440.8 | 15.81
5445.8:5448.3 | 10.48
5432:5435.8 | 13.29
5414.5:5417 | 13.56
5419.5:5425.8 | 14.62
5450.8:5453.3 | 15.1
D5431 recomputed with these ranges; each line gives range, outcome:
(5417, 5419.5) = 15.2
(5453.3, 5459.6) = 13.9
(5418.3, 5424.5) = 13.7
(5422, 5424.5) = 13.4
